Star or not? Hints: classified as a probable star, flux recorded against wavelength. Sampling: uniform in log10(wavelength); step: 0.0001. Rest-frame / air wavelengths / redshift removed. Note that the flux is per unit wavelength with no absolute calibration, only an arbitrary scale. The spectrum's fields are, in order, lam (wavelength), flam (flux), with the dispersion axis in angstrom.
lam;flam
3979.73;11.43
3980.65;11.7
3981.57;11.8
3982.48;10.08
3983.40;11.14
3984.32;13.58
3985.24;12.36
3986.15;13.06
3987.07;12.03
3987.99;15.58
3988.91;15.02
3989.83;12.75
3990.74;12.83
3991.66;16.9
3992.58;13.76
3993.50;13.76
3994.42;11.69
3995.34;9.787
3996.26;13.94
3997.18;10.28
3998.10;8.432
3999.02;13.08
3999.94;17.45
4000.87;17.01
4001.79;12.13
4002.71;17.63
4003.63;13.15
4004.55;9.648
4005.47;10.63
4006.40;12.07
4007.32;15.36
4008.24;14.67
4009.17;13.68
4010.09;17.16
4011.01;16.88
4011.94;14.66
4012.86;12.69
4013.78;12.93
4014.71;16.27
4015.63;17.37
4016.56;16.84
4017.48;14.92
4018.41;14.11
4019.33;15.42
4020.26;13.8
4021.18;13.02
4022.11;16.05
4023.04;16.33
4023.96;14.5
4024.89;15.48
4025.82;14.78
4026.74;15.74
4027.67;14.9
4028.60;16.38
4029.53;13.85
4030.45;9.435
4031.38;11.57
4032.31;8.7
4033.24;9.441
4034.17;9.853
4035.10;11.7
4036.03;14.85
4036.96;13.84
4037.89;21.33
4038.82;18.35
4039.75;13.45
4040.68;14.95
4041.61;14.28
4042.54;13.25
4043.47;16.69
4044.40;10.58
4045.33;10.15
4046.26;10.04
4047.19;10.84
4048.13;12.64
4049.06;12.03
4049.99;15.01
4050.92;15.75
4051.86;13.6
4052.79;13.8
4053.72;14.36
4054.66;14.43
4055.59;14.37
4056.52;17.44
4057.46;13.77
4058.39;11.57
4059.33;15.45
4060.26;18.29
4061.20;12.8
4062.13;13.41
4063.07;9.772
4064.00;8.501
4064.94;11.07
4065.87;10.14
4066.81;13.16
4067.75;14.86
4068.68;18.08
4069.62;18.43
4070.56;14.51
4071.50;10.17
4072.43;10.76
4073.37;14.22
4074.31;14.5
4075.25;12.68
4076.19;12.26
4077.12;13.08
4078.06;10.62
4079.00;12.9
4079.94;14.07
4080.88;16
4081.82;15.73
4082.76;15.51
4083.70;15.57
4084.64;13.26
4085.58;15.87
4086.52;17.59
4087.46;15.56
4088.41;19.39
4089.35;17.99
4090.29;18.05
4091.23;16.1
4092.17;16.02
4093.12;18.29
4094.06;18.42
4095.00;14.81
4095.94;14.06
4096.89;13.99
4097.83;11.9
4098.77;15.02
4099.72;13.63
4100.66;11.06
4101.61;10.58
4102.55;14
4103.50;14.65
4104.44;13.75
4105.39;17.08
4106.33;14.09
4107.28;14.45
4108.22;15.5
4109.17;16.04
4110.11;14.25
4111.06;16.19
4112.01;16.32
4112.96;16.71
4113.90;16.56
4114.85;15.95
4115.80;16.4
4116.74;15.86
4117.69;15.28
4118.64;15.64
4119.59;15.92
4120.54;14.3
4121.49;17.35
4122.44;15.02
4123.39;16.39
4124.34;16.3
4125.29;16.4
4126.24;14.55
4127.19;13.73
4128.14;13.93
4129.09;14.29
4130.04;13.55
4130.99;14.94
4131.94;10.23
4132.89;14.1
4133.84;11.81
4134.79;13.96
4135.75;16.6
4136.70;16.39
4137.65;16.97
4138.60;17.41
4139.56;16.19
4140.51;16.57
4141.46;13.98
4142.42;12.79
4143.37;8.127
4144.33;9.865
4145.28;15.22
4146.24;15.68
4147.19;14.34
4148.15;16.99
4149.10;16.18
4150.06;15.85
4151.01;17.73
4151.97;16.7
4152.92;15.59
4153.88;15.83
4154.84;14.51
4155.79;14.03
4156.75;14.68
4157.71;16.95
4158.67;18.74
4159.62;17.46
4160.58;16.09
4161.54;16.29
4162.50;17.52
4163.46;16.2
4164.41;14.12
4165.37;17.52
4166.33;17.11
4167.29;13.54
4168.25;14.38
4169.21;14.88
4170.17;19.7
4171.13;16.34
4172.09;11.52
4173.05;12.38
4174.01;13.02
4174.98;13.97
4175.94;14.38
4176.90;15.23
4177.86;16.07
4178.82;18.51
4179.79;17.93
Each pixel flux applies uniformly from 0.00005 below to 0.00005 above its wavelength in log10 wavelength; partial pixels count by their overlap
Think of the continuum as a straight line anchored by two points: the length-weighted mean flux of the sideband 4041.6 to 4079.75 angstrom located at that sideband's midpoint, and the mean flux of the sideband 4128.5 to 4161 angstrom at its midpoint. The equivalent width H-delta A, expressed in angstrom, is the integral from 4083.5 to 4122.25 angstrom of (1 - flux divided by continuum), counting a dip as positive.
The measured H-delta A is -3.59 angstrom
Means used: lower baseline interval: 13.3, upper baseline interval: 15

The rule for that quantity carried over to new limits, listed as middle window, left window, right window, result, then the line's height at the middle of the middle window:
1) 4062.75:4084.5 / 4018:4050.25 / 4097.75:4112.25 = 1.02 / 14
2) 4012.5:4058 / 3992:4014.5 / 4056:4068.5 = -2.23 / 13.3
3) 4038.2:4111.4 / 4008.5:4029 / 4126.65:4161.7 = 4.08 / 15.1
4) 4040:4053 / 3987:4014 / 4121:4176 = 0.90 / 14.1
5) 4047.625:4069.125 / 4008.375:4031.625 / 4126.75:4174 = 1.75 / 14.9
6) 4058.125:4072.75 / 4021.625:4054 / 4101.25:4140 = 0.95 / 14.2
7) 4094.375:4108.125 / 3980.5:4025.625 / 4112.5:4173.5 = 0.89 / 14.8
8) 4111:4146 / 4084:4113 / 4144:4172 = 1.48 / 15.6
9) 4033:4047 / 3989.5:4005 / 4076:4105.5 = 0.45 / 14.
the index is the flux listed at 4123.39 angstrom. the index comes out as 16.39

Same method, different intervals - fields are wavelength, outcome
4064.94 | 11.07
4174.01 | 13.02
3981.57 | 11.8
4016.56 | 16.84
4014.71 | 16.27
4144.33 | 9.865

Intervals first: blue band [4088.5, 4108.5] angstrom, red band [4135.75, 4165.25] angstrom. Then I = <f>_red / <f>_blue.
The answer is 1.0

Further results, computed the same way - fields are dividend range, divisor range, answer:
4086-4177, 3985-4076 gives 1.11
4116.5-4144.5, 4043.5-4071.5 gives 1.09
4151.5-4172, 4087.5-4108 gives 1.06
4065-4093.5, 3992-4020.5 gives 1.06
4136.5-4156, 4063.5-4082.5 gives 1.13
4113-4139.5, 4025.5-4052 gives 1.14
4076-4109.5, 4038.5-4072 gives 1.10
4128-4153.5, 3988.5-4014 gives 1.08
